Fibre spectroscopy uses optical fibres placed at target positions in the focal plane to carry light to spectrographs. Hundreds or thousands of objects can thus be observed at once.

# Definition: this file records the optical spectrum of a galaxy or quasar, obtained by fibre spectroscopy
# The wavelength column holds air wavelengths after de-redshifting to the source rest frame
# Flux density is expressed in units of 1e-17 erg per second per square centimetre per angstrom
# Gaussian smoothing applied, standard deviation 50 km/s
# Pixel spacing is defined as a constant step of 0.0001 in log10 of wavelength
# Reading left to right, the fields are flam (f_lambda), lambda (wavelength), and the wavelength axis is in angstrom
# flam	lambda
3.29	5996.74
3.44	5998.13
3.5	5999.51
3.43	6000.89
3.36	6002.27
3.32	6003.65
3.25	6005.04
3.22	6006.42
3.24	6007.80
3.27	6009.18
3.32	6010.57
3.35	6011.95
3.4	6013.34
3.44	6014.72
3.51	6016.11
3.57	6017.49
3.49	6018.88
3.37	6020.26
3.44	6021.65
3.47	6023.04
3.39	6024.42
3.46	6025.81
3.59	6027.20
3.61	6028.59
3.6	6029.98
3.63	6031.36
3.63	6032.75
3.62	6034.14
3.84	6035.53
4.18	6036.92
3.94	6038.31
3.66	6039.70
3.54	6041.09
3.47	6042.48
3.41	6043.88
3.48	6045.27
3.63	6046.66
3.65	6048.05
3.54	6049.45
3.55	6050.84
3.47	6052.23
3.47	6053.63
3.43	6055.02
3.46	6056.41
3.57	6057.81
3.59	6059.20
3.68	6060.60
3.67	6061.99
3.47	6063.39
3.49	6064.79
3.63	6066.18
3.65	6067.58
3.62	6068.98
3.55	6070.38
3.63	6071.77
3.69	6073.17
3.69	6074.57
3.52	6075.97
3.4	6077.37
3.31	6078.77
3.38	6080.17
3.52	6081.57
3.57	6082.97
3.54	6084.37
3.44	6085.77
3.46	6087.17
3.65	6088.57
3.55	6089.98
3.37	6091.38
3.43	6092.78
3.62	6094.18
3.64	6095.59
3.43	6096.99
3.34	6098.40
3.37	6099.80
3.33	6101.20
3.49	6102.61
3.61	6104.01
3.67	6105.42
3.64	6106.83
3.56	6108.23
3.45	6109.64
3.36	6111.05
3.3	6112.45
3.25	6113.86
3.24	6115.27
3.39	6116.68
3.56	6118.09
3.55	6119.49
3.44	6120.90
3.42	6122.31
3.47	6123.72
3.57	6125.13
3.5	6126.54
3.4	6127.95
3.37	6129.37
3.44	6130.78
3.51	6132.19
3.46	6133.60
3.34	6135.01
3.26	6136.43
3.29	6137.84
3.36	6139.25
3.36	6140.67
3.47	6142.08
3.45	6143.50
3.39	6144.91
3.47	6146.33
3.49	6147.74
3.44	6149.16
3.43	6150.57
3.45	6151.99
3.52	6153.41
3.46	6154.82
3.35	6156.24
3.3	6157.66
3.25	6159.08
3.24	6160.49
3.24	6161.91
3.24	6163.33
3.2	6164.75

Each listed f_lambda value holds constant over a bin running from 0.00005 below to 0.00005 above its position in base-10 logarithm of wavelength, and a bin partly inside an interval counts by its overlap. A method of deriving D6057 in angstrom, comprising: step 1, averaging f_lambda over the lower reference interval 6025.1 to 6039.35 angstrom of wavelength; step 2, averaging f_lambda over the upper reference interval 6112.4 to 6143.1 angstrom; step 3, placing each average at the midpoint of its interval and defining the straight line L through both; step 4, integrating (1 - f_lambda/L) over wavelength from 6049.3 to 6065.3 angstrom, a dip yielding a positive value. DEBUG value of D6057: 0.4 angstrom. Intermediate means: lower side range 3.71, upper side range 3.41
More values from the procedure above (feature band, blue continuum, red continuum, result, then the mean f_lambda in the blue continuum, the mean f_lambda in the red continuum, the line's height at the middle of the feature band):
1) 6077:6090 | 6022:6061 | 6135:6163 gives 0.1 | 3.59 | 3.38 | 3.51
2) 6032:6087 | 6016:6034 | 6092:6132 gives -1.2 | 3.52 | 3.46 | 3.5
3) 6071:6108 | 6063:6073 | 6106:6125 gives 0.1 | 3.59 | 3.44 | 3.52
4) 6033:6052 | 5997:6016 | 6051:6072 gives -0.9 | 3.35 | 3.56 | 3.49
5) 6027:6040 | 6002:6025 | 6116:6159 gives -1.3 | 3.38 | 3.43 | 3.39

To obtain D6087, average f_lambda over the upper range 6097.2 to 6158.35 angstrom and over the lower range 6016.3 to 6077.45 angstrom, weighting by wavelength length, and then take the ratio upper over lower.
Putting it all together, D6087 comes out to 1.0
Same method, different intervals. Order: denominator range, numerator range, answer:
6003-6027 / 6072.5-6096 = 1.04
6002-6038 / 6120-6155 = 0.98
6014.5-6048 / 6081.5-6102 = 0.97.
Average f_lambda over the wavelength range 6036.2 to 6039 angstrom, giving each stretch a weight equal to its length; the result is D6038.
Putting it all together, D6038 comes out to 4.06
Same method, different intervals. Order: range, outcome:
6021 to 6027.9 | 3.47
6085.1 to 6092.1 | 3.49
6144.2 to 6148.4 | 3.45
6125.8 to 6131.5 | 3.43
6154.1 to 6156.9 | 3.41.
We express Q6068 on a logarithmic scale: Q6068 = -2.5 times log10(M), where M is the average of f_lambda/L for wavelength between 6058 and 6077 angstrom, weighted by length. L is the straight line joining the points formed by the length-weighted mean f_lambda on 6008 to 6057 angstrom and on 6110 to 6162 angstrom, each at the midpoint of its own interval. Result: -0.034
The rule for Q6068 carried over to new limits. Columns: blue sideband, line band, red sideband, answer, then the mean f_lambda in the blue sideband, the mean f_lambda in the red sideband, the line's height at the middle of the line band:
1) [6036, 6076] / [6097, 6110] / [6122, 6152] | 0.001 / 3.6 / 3.42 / 3.5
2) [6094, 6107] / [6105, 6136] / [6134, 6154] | 0.004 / 3.5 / 3.41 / 3.46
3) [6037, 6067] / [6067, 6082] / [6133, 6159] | -0.002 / 3.57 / 3.4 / 3.53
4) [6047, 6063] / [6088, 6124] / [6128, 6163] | -0.002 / 3.55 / 3.39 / 3.46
